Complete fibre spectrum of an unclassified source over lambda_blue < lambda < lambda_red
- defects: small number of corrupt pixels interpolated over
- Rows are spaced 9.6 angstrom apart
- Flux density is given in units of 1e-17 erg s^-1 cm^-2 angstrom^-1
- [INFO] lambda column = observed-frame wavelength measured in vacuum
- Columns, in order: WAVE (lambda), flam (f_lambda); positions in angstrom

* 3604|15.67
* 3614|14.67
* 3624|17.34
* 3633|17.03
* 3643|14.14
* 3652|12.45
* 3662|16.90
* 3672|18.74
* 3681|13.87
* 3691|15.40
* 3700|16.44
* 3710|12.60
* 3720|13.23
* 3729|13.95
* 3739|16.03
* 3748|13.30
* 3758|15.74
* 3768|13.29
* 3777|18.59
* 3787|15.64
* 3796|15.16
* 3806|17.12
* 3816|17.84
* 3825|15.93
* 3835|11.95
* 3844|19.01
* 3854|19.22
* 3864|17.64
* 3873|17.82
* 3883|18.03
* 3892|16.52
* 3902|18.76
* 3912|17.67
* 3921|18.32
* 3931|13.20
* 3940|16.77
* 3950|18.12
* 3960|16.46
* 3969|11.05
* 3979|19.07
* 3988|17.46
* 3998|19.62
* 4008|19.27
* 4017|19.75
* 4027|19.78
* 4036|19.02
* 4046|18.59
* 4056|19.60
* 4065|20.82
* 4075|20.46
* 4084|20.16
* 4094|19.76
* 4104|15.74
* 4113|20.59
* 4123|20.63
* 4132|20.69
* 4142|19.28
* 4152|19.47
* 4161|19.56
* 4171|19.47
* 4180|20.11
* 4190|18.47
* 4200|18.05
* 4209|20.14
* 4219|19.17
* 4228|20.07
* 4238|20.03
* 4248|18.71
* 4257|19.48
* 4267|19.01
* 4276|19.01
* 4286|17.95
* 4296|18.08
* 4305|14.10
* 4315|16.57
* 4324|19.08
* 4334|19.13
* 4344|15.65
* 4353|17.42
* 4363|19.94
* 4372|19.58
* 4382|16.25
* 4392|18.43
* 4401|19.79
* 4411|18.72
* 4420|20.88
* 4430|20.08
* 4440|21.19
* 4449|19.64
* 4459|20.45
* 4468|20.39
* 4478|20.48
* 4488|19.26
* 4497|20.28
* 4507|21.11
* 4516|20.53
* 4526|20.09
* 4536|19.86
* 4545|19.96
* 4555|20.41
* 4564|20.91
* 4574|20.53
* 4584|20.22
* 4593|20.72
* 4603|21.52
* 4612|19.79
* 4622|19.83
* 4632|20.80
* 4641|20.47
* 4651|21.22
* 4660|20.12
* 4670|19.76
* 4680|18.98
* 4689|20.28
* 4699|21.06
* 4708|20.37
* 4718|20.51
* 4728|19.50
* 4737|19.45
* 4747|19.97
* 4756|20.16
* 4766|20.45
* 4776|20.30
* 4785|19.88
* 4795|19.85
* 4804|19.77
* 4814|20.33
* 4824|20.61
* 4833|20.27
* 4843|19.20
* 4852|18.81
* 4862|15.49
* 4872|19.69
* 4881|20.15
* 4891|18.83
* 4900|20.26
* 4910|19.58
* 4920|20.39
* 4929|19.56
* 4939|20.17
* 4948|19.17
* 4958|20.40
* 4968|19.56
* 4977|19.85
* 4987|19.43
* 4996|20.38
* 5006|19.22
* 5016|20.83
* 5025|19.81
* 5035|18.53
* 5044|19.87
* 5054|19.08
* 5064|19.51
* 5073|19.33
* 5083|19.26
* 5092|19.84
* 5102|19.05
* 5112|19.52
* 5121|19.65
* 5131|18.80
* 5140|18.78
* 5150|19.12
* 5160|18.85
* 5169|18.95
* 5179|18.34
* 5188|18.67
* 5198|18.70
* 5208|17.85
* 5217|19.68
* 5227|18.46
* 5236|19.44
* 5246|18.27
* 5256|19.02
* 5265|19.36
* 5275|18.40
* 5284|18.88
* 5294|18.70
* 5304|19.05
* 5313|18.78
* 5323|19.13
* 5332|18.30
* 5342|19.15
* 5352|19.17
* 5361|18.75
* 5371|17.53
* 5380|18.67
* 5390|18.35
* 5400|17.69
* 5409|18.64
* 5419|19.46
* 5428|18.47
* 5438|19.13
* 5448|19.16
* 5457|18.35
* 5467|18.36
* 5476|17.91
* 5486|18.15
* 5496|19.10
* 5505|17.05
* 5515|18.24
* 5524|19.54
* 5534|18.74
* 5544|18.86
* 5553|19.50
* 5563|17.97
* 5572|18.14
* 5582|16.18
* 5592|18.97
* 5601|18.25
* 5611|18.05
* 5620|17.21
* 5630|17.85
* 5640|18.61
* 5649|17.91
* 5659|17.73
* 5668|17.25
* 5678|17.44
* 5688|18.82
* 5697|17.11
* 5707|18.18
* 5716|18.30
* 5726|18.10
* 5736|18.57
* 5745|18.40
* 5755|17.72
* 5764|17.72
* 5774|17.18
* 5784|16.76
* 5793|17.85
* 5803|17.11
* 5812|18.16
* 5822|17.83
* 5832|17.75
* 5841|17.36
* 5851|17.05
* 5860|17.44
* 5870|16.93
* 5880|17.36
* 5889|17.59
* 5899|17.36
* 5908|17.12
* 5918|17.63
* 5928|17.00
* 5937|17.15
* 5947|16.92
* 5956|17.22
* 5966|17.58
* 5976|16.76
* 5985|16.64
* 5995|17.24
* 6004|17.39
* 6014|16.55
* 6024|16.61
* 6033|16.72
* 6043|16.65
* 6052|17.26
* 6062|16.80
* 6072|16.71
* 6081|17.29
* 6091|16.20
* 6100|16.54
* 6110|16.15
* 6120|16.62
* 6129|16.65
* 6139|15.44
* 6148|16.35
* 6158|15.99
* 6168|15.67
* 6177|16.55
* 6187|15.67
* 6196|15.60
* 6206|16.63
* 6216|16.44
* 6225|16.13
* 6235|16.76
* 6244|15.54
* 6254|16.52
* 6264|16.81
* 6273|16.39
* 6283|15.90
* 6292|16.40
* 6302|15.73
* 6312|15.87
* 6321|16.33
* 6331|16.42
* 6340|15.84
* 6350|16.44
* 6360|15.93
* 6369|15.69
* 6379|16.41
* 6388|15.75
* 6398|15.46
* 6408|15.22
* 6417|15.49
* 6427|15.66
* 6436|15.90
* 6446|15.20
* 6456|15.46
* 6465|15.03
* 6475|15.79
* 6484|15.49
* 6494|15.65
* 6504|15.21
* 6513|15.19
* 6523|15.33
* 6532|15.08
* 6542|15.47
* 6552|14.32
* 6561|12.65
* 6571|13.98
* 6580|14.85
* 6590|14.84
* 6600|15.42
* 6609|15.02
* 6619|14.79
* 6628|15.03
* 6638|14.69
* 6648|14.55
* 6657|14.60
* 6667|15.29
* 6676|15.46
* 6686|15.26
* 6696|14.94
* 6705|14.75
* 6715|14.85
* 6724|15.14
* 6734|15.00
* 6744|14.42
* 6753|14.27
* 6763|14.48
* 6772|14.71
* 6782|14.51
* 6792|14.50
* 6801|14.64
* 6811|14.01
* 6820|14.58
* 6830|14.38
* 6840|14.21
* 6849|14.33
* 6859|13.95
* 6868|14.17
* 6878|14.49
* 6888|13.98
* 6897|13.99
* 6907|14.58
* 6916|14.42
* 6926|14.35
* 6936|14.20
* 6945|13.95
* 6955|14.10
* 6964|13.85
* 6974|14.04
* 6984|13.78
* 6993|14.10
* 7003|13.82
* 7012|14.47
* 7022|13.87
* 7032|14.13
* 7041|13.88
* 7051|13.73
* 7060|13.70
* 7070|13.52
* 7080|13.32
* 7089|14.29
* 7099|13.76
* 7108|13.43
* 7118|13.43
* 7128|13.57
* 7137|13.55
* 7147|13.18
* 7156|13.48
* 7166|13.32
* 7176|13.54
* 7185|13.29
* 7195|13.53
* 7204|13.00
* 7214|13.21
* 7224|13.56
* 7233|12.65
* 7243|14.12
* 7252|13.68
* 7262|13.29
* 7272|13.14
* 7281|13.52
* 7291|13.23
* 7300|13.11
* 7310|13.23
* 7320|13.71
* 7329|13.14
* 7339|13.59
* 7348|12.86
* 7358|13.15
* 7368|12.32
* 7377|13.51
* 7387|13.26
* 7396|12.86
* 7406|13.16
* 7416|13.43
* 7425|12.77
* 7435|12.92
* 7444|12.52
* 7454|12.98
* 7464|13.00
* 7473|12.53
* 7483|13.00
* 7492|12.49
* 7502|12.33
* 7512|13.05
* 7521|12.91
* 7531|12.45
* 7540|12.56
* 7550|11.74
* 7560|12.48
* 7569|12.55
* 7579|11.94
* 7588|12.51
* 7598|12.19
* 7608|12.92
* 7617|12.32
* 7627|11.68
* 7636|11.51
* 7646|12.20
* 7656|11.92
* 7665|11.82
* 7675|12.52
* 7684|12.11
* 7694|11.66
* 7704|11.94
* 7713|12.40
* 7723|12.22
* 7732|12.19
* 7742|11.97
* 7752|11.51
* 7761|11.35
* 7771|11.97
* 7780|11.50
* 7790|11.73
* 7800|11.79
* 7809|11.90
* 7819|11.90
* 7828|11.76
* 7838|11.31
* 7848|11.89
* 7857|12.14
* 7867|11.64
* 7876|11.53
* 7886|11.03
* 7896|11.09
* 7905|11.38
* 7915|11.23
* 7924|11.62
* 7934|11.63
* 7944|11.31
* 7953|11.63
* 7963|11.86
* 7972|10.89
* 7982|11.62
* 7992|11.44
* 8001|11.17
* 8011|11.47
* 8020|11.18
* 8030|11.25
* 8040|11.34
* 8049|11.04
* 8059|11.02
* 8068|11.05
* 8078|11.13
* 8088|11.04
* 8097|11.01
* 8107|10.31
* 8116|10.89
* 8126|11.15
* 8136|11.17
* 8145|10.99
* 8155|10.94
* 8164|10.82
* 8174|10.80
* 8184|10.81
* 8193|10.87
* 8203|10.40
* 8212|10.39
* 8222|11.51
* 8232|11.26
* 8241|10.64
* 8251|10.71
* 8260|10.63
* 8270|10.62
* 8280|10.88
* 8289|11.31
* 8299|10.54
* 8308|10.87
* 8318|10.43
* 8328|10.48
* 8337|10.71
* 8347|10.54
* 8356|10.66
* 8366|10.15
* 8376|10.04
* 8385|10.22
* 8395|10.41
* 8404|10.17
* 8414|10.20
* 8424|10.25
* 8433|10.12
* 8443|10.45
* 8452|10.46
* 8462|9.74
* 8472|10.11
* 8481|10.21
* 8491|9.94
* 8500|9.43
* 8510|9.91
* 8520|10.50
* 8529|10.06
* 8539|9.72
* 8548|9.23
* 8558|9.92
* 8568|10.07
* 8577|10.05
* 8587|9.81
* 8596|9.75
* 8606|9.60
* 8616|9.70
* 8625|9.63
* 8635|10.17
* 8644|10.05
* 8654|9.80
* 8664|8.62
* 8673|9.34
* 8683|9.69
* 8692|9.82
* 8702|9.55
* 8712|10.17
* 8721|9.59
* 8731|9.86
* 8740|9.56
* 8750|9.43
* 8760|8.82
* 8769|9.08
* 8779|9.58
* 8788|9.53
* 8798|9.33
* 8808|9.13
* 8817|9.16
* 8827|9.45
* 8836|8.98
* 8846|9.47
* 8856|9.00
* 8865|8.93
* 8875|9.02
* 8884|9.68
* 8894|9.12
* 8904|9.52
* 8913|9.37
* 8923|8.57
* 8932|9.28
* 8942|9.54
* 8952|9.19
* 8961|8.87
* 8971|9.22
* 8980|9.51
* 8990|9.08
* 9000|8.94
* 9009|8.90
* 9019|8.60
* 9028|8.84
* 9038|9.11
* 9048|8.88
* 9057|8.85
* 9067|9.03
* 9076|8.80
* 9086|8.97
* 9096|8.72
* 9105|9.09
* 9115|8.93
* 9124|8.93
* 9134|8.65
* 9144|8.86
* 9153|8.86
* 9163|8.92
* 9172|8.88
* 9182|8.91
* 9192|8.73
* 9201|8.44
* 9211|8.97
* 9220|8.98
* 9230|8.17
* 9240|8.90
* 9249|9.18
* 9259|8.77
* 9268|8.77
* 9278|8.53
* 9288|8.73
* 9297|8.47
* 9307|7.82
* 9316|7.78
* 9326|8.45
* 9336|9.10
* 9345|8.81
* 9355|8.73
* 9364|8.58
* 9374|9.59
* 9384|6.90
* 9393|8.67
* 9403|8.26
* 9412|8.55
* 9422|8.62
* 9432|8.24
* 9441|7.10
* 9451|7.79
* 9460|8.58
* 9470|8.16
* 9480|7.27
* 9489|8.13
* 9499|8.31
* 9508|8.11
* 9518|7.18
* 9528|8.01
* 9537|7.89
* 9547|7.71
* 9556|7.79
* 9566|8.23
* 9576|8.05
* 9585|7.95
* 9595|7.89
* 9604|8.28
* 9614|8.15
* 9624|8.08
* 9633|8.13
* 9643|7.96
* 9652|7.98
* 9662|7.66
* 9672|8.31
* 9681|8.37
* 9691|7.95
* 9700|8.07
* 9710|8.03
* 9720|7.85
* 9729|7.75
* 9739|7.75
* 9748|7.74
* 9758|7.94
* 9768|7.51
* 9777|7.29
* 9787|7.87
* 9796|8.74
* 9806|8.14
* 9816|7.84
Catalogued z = 0.000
